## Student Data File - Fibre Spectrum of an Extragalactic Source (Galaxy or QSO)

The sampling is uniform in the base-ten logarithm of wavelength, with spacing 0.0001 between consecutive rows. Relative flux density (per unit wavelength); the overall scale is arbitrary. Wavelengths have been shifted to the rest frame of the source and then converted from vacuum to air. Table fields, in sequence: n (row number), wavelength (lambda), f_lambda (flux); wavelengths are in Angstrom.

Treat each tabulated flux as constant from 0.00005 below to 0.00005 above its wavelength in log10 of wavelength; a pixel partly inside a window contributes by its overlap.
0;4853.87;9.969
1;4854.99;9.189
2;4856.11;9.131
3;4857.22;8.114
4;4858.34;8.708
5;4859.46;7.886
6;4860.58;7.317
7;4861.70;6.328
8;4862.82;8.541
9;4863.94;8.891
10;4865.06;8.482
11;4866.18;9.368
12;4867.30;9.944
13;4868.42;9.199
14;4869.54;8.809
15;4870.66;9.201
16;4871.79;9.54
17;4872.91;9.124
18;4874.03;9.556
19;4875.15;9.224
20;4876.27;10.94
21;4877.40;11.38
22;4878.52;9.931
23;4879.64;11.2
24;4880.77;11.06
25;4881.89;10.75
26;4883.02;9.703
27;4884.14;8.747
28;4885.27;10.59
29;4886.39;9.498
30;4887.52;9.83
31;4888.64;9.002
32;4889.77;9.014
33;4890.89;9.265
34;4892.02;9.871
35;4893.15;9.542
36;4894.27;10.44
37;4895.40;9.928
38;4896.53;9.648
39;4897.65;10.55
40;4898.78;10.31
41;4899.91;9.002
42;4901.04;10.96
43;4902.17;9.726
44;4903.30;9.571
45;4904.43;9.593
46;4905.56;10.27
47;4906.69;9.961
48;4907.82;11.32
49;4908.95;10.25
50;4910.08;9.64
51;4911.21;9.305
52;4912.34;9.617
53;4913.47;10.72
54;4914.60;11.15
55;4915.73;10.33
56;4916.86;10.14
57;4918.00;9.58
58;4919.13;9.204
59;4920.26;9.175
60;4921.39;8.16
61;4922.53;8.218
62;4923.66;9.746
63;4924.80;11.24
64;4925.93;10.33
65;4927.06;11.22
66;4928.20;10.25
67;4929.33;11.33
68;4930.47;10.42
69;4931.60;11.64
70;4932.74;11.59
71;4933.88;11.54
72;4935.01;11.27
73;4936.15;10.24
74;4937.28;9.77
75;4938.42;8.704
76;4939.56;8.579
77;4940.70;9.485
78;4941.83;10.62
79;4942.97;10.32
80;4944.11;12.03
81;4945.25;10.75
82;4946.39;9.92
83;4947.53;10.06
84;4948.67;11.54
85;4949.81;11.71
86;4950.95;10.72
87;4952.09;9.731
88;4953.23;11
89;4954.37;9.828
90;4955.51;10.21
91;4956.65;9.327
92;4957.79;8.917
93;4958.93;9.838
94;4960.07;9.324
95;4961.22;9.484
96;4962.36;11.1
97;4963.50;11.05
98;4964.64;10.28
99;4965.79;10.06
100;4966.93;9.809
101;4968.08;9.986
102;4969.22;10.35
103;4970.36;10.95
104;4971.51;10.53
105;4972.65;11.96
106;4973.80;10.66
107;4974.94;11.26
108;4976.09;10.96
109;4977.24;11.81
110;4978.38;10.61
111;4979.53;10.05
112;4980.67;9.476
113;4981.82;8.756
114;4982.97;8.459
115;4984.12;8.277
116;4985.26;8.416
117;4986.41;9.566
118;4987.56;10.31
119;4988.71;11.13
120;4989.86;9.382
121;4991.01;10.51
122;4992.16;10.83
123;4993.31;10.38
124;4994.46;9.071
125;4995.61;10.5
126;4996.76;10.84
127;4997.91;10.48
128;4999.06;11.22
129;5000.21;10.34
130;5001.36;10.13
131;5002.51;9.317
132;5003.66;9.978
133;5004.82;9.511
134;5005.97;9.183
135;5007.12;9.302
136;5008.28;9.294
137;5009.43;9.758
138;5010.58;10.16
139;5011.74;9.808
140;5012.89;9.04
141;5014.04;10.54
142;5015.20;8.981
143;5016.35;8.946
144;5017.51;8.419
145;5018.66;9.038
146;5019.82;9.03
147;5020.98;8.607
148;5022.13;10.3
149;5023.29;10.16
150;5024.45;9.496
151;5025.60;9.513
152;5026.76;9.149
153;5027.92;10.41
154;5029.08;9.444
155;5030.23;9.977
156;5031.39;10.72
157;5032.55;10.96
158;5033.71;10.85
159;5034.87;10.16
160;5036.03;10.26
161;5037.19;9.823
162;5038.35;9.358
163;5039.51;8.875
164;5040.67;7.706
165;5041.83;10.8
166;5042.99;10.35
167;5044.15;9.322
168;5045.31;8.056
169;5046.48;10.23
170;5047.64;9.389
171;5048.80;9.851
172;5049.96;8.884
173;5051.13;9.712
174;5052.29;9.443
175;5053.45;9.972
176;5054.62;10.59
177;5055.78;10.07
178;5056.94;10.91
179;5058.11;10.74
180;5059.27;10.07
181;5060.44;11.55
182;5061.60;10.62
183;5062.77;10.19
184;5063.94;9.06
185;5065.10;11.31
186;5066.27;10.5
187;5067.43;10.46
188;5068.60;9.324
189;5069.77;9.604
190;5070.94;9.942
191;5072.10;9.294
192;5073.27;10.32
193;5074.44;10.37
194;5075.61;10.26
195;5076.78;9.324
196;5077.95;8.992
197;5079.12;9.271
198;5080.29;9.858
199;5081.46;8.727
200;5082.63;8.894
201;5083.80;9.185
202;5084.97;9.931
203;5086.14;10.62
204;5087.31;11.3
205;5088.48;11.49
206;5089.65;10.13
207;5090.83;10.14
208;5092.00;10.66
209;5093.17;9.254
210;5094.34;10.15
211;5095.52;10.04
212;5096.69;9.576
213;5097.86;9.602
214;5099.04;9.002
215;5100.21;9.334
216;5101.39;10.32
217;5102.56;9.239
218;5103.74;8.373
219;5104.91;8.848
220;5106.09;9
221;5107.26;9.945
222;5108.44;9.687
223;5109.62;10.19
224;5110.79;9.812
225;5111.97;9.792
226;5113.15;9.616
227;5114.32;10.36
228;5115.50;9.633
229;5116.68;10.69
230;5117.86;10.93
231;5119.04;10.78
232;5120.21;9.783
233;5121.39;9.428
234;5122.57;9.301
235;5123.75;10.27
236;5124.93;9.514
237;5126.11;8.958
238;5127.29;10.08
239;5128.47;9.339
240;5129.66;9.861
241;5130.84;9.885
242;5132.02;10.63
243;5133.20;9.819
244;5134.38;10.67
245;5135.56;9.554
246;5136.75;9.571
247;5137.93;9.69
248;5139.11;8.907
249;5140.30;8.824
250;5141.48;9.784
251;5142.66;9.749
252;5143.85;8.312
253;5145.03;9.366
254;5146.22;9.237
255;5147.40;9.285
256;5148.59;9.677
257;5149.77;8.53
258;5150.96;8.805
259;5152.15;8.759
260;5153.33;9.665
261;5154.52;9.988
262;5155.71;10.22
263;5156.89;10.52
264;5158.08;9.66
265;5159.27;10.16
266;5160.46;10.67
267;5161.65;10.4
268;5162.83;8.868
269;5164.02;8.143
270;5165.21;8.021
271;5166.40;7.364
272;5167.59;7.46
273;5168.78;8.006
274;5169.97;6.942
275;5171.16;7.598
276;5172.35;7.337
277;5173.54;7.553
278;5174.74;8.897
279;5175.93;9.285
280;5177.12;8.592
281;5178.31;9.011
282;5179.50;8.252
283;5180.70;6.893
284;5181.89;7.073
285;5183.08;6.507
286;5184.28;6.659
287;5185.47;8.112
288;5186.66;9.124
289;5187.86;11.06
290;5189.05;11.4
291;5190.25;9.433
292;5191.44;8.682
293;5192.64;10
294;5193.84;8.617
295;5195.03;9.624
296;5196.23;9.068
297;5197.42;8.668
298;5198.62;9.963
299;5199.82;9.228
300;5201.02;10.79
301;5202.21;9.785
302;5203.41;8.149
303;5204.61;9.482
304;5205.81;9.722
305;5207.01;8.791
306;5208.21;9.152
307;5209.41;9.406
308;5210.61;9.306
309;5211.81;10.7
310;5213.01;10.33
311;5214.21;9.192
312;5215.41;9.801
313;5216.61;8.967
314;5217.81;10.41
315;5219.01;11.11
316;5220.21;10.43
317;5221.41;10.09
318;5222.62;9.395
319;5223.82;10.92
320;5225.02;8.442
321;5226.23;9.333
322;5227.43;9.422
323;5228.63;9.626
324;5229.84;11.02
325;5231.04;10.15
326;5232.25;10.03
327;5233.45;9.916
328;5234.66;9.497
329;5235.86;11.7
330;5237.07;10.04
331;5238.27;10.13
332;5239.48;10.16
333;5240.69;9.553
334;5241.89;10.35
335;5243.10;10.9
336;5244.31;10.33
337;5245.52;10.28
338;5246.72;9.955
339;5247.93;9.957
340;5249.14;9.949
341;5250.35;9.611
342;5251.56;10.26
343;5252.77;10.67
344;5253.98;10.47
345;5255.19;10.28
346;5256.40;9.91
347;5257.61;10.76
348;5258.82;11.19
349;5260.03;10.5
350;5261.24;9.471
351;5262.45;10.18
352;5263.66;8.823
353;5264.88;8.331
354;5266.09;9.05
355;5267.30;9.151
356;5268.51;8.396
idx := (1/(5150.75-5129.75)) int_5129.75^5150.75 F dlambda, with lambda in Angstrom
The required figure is 9.5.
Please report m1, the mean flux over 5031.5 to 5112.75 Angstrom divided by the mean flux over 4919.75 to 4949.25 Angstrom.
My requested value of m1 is 0.96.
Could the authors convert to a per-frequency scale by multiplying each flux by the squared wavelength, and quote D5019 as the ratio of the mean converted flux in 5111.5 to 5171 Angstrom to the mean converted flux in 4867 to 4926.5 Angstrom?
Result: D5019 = 1.1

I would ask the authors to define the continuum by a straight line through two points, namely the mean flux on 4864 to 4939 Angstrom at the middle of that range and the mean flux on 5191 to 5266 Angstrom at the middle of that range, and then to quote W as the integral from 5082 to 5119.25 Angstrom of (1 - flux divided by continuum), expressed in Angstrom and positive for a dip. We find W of 0.07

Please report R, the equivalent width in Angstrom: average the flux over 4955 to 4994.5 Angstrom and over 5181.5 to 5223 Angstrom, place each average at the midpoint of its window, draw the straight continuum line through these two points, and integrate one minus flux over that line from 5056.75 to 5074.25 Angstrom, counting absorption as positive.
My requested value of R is -0.76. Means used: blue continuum 10.1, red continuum 9.39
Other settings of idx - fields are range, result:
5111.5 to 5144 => 9.8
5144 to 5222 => 9.1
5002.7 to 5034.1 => 9.64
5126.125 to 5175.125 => 9.16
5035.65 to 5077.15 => 9.91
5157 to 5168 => 9.06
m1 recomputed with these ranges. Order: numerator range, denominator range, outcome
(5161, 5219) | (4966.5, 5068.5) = 0.90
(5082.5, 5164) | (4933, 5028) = 0.97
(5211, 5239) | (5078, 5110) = 1.03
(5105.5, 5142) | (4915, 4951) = 0.95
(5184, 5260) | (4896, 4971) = 0.97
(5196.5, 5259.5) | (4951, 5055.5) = 1.01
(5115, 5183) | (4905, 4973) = 0.89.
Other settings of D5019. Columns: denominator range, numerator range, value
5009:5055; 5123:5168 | 1.02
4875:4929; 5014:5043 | 1.02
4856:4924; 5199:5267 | 1.18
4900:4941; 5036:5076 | 1.04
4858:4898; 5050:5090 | 1.14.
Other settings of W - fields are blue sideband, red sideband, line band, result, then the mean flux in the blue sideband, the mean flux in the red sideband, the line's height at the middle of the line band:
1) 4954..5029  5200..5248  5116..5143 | 0.23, 9.91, 9.91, 9.91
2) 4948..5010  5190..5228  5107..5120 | -0.42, 10.1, 9.58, 9.81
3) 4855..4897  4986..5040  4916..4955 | -2.85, 9.4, 9.85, 9.59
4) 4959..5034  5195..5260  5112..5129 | 0.08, 9.97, 9.94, 9.95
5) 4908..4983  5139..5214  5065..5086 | -0.39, 10.3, 9.01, 9.56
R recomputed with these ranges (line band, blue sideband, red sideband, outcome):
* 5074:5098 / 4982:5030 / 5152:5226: -1.16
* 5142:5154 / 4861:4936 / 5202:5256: 0.95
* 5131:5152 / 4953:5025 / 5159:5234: -0.16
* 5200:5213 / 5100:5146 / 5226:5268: 0.48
